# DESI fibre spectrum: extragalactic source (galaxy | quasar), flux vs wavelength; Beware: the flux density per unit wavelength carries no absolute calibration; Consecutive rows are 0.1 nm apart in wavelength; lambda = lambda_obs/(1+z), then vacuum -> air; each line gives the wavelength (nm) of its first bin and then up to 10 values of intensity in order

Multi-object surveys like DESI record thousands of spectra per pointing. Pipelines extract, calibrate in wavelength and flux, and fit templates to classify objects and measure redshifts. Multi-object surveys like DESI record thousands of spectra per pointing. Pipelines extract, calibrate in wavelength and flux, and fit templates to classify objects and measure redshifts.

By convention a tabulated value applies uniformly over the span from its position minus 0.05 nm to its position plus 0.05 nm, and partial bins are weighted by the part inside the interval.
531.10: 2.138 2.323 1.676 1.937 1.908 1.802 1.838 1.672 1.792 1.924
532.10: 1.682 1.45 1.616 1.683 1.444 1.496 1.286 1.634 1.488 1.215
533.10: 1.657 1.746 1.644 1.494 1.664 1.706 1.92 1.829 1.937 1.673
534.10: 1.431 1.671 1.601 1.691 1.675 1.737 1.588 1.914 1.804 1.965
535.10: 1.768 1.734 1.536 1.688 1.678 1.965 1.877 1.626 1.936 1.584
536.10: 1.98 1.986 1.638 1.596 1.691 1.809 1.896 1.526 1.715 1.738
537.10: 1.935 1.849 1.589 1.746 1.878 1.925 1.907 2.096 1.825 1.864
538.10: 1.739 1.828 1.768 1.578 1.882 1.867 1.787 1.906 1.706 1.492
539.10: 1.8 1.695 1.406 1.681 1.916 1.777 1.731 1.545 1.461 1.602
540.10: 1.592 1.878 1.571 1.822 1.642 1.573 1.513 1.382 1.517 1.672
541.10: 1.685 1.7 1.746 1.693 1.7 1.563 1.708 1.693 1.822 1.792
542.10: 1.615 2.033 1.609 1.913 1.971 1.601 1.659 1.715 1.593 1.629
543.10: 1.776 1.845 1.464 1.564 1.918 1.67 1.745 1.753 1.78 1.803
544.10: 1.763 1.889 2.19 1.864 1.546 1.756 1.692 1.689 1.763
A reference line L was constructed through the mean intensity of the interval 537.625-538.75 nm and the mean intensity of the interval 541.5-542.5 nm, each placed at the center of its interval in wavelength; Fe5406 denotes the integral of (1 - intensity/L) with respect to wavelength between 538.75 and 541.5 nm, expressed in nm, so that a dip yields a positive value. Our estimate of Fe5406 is 0.21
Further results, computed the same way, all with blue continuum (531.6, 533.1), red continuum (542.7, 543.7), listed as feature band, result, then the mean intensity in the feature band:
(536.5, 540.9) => -0.21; 1.73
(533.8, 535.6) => -0.12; 1.72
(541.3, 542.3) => -0.03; 1.73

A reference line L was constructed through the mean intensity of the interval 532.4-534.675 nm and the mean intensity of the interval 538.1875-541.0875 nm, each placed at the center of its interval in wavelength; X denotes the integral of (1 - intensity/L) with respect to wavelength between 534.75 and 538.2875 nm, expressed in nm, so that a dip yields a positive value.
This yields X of -0.318 nm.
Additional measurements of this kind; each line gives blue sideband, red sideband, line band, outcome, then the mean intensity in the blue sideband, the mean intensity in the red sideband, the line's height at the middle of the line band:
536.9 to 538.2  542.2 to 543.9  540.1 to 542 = 0.111 nm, 1.84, 1.73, 1.77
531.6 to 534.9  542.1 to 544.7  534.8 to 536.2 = -0.096 nm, 1.65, 1.76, 1.68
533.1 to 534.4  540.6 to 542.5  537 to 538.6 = -0.127 nm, 1.69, 1.69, 1.69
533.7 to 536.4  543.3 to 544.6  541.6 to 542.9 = 0.018 nm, 1.75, 1.78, 1.77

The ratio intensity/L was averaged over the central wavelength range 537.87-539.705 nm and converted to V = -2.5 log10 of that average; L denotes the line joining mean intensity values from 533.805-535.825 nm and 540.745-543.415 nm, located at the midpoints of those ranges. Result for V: -0.025 mag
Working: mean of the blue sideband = 1.73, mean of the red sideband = 1.69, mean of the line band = 1.75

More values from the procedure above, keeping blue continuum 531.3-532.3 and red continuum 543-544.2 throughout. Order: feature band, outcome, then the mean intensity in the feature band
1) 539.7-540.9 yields 0.094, 1.6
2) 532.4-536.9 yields 0.042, 1.69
